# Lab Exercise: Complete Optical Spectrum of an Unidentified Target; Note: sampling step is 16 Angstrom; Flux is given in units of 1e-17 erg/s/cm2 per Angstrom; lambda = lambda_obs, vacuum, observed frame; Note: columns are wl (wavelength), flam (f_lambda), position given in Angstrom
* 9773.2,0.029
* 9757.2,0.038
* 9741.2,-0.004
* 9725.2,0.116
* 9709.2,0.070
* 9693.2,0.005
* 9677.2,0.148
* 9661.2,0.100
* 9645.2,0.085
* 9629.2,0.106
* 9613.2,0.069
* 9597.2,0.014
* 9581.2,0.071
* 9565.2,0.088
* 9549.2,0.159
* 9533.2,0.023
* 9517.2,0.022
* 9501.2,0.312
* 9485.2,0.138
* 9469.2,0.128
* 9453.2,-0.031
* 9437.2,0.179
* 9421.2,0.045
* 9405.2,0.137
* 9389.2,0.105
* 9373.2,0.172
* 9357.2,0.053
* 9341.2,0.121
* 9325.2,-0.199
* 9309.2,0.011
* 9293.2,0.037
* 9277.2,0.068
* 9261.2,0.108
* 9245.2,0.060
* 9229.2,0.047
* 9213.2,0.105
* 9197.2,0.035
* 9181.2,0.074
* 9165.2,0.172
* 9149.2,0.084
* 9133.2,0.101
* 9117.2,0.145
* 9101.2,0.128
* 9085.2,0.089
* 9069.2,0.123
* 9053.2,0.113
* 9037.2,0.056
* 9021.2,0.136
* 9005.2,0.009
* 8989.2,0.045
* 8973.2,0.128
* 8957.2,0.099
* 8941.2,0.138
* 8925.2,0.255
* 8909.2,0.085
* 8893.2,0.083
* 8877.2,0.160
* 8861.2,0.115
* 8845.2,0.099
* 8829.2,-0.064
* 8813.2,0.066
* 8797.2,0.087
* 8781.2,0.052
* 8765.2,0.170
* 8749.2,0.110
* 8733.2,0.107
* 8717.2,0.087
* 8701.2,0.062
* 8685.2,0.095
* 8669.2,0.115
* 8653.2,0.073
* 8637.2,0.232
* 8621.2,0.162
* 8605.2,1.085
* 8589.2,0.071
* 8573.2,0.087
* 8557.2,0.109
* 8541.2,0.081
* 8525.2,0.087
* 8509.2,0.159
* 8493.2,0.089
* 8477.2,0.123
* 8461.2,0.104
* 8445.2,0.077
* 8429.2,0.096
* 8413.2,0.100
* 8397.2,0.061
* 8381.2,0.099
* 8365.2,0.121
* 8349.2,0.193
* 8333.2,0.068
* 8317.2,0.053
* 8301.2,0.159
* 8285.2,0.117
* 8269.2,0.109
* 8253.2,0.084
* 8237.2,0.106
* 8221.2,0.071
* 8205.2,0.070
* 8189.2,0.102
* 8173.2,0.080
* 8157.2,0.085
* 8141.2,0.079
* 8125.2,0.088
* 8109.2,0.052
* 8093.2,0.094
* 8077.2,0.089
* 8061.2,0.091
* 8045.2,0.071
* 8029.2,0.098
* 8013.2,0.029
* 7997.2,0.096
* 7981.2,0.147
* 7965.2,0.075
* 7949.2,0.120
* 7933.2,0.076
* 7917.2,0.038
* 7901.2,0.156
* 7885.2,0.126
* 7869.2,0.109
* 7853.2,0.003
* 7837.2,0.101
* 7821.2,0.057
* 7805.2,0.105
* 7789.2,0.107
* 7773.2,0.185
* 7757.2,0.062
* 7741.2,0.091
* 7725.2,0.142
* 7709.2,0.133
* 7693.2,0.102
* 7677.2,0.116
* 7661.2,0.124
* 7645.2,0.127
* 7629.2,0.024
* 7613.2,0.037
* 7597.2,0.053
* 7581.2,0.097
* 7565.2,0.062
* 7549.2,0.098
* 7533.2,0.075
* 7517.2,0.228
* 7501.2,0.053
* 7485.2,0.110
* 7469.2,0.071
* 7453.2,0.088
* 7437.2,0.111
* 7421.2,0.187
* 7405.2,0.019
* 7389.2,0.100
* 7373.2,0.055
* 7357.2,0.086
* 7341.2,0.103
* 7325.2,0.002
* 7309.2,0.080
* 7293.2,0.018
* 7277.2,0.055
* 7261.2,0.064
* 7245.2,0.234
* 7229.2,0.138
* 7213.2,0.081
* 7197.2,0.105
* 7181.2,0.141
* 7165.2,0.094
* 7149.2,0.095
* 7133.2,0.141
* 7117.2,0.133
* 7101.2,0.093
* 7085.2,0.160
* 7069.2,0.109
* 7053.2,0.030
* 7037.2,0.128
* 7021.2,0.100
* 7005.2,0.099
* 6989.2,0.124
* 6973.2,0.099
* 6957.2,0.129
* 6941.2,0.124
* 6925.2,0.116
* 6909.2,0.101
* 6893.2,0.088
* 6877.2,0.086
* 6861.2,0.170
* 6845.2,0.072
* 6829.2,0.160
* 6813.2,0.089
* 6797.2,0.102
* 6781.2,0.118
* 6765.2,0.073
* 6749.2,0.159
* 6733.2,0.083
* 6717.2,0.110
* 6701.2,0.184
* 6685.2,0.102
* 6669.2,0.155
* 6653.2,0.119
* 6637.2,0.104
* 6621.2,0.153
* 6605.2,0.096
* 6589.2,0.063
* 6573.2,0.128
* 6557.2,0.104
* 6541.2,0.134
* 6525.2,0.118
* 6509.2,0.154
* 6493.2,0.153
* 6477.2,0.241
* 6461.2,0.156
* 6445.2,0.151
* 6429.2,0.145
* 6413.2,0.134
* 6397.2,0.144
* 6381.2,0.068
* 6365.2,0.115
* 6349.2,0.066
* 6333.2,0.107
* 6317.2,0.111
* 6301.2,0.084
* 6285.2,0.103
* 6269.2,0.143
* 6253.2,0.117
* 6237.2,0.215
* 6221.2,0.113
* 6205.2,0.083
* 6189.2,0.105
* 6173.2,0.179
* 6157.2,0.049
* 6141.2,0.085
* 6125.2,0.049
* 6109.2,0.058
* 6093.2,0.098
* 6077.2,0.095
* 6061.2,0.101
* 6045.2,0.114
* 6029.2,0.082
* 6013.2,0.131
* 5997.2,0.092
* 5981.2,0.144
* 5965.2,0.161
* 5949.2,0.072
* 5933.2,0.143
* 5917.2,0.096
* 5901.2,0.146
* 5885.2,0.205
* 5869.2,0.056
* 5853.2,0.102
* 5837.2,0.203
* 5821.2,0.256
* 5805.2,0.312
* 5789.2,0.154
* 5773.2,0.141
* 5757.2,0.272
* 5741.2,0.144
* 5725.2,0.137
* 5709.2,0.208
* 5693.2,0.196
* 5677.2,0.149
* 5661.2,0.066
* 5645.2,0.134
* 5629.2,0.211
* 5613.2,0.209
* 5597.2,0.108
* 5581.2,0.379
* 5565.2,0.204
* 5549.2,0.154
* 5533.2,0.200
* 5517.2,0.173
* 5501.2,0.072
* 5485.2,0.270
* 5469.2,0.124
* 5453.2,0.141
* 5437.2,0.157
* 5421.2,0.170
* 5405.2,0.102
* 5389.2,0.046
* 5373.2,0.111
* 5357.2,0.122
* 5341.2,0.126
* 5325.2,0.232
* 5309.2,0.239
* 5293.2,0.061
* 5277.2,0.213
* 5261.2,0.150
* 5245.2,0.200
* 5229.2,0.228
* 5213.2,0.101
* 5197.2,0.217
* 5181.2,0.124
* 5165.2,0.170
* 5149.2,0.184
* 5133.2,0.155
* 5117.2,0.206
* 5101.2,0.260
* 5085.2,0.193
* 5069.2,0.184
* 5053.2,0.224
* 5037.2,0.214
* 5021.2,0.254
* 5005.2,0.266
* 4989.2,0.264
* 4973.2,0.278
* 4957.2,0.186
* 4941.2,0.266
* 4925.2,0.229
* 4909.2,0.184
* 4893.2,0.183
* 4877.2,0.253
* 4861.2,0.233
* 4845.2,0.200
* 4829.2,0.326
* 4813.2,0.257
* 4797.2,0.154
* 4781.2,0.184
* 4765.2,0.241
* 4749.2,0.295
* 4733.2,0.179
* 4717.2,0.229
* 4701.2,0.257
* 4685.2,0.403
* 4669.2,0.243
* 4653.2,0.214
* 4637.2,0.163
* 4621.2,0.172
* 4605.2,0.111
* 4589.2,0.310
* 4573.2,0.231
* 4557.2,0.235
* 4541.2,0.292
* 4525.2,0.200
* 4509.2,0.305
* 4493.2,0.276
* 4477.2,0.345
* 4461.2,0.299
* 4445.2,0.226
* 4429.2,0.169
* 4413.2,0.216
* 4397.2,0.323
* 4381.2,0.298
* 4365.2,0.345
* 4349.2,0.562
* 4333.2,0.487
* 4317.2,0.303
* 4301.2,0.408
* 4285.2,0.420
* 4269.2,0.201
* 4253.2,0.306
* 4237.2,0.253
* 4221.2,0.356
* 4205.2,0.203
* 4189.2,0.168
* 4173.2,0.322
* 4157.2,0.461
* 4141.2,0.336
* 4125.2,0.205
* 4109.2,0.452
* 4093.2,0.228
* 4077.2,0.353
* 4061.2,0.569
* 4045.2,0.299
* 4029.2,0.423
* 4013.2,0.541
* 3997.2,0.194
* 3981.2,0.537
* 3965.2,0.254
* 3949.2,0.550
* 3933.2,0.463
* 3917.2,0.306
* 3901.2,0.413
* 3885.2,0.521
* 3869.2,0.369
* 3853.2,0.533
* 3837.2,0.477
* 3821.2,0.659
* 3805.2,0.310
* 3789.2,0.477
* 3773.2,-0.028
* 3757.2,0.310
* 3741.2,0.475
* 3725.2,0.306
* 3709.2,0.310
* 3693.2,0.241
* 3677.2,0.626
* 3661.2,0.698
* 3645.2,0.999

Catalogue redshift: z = 1.308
